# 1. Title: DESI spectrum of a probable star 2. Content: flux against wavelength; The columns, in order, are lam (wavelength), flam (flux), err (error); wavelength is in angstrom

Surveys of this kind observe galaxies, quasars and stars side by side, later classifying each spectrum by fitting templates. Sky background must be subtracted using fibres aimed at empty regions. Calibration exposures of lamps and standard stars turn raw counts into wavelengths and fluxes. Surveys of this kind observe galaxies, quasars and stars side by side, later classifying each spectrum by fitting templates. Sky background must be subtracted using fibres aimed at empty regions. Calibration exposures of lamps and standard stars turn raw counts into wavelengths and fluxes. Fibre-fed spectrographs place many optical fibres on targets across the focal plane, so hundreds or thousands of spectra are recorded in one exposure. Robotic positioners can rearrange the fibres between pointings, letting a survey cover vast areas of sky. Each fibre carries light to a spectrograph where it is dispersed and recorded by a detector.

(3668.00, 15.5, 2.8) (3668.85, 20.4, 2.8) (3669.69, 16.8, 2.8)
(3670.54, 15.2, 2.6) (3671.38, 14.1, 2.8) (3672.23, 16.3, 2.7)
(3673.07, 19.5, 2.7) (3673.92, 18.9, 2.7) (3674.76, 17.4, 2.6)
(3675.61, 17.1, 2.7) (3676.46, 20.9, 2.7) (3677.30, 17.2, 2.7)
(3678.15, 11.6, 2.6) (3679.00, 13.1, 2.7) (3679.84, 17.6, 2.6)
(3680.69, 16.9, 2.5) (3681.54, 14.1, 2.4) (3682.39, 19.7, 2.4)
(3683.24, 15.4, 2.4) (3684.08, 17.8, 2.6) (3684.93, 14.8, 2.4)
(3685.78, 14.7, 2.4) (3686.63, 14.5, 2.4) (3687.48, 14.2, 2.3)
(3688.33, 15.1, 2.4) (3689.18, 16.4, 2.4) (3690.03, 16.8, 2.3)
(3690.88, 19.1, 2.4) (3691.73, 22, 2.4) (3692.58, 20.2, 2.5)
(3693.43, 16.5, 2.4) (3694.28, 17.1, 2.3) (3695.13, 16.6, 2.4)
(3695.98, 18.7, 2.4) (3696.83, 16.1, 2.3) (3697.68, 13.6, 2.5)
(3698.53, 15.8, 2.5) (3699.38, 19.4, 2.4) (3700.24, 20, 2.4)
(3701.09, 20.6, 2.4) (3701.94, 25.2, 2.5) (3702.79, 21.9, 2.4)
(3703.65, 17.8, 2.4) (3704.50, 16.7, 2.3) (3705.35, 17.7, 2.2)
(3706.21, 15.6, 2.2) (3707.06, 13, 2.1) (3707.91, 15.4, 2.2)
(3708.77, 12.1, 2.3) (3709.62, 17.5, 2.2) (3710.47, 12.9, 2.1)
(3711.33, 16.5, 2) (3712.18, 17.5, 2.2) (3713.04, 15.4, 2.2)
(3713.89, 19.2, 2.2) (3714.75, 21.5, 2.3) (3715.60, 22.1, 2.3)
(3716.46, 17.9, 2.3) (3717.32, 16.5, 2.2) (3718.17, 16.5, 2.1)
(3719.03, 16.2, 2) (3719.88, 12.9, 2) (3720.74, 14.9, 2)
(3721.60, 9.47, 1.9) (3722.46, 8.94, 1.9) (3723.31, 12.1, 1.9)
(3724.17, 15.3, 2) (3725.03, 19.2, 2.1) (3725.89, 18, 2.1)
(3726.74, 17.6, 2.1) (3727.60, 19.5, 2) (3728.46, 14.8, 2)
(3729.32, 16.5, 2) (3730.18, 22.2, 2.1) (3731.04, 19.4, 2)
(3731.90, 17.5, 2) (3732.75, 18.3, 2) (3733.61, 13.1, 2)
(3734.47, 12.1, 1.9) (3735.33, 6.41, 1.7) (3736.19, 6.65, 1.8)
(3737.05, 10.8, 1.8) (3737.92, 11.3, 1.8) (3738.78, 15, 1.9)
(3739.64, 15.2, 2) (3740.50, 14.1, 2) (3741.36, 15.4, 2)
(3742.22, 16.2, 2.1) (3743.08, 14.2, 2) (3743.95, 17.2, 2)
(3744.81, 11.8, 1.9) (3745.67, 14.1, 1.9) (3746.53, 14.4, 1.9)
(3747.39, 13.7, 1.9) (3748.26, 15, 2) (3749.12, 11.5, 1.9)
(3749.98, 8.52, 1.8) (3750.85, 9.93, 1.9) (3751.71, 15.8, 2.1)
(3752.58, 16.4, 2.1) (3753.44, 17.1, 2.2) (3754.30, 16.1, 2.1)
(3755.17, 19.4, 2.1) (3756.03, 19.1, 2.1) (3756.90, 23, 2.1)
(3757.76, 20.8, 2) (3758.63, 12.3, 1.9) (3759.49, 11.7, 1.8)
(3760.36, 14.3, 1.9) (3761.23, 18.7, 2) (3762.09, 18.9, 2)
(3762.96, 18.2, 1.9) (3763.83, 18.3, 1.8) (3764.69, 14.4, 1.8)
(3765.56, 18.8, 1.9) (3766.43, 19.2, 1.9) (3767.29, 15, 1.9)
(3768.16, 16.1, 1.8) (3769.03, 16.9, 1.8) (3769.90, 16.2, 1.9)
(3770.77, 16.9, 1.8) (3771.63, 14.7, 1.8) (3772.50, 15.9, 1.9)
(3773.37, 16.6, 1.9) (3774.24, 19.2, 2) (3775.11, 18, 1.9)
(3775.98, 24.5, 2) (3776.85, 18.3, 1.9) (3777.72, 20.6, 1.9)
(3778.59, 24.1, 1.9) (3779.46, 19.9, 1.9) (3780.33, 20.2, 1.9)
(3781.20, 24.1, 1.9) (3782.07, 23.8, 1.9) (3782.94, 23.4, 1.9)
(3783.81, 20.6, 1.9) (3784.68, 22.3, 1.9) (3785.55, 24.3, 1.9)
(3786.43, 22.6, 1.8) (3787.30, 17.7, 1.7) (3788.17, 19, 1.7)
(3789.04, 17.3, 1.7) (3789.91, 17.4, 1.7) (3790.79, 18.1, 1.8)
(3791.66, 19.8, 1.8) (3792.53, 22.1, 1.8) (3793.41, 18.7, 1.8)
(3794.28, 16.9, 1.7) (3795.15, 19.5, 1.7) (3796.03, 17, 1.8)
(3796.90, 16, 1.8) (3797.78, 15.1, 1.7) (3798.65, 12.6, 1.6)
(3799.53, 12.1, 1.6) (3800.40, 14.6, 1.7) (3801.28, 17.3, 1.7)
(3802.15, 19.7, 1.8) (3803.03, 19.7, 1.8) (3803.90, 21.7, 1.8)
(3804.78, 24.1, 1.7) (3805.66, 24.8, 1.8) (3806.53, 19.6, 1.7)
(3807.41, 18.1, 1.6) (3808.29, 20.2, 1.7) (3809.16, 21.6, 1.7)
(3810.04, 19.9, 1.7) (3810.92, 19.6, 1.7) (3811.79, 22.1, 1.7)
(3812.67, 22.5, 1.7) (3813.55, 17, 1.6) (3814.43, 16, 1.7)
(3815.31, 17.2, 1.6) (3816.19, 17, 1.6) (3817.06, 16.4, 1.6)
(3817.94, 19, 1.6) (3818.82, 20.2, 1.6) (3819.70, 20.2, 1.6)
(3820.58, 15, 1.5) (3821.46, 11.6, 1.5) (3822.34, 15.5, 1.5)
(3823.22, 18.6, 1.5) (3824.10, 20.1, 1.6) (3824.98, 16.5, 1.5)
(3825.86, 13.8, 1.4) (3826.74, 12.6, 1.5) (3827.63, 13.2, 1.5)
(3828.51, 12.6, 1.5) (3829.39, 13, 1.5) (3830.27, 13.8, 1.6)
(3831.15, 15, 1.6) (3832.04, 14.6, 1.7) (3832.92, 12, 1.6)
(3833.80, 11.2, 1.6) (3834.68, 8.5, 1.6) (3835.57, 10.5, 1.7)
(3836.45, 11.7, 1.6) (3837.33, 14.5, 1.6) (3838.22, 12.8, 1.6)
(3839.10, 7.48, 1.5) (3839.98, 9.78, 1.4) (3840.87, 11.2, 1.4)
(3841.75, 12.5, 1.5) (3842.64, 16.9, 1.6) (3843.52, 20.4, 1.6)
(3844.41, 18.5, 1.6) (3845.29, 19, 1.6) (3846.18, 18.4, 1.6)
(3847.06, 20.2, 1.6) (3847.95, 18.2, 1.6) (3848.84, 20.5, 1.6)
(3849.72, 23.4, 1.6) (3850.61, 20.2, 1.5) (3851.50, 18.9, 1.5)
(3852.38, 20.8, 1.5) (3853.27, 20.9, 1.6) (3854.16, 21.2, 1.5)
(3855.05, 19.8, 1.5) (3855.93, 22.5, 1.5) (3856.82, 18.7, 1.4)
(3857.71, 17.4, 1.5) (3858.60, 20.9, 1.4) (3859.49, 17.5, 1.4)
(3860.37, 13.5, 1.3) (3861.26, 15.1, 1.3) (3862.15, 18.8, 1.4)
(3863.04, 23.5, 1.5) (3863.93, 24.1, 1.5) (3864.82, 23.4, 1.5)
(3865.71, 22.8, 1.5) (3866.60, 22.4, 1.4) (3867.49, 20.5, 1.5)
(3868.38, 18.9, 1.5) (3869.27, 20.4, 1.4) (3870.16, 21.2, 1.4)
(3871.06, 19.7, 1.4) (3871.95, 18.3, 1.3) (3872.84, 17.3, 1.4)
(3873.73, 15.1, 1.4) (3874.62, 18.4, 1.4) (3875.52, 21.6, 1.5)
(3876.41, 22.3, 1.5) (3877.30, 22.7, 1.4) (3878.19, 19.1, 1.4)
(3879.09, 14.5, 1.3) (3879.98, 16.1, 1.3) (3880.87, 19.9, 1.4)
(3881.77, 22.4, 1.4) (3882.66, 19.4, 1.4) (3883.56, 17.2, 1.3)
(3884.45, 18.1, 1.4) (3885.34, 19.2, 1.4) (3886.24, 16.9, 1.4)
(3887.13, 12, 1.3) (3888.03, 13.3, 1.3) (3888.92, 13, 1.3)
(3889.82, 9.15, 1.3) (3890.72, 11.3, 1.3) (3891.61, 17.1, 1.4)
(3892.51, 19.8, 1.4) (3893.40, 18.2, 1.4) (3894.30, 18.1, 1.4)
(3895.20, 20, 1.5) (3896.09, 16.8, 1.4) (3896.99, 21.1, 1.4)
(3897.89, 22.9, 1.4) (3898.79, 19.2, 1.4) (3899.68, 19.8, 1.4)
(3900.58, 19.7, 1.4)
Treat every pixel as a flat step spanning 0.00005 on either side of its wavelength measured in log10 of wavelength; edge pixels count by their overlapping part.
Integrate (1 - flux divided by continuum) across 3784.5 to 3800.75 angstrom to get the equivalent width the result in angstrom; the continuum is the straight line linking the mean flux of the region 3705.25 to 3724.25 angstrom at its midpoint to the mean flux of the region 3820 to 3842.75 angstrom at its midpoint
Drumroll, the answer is -4.6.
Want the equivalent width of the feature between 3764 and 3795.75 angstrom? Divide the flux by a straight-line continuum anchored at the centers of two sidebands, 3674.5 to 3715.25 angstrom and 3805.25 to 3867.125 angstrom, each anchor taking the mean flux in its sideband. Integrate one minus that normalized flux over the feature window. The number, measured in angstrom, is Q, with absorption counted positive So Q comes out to -3.7 angstrom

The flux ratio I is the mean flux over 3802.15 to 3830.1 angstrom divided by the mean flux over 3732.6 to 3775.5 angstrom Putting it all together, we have 1.2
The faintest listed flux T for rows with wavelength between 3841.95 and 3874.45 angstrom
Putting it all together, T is 13.5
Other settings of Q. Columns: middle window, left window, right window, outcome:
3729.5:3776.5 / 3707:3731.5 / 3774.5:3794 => 7.4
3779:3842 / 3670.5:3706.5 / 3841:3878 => 5.7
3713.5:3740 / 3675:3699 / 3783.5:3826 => 2.8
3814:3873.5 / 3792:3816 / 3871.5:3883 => 5.5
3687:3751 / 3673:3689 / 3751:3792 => 5.0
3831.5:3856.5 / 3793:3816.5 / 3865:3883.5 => 3.7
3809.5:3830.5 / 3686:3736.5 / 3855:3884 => 1.9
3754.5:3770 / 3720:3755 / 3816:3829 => -2.5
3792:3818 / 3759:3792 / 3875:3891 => -0.3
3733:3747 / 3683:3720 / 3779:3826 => 3.7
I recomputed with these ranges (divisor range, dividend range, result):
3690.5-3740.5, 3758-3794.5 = 1.15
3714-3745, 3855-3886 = 1.28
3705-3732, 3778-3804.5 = 1.18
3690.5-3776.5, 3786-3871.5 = 1.09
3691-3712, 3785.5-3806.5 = 1.06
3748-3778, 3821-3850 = 0.88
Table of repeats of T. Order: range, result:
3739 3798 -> 8.52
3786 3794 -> 17.3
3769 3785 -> 14.7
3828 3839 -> 8.5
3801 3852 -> 7.48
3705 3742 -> 6.41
